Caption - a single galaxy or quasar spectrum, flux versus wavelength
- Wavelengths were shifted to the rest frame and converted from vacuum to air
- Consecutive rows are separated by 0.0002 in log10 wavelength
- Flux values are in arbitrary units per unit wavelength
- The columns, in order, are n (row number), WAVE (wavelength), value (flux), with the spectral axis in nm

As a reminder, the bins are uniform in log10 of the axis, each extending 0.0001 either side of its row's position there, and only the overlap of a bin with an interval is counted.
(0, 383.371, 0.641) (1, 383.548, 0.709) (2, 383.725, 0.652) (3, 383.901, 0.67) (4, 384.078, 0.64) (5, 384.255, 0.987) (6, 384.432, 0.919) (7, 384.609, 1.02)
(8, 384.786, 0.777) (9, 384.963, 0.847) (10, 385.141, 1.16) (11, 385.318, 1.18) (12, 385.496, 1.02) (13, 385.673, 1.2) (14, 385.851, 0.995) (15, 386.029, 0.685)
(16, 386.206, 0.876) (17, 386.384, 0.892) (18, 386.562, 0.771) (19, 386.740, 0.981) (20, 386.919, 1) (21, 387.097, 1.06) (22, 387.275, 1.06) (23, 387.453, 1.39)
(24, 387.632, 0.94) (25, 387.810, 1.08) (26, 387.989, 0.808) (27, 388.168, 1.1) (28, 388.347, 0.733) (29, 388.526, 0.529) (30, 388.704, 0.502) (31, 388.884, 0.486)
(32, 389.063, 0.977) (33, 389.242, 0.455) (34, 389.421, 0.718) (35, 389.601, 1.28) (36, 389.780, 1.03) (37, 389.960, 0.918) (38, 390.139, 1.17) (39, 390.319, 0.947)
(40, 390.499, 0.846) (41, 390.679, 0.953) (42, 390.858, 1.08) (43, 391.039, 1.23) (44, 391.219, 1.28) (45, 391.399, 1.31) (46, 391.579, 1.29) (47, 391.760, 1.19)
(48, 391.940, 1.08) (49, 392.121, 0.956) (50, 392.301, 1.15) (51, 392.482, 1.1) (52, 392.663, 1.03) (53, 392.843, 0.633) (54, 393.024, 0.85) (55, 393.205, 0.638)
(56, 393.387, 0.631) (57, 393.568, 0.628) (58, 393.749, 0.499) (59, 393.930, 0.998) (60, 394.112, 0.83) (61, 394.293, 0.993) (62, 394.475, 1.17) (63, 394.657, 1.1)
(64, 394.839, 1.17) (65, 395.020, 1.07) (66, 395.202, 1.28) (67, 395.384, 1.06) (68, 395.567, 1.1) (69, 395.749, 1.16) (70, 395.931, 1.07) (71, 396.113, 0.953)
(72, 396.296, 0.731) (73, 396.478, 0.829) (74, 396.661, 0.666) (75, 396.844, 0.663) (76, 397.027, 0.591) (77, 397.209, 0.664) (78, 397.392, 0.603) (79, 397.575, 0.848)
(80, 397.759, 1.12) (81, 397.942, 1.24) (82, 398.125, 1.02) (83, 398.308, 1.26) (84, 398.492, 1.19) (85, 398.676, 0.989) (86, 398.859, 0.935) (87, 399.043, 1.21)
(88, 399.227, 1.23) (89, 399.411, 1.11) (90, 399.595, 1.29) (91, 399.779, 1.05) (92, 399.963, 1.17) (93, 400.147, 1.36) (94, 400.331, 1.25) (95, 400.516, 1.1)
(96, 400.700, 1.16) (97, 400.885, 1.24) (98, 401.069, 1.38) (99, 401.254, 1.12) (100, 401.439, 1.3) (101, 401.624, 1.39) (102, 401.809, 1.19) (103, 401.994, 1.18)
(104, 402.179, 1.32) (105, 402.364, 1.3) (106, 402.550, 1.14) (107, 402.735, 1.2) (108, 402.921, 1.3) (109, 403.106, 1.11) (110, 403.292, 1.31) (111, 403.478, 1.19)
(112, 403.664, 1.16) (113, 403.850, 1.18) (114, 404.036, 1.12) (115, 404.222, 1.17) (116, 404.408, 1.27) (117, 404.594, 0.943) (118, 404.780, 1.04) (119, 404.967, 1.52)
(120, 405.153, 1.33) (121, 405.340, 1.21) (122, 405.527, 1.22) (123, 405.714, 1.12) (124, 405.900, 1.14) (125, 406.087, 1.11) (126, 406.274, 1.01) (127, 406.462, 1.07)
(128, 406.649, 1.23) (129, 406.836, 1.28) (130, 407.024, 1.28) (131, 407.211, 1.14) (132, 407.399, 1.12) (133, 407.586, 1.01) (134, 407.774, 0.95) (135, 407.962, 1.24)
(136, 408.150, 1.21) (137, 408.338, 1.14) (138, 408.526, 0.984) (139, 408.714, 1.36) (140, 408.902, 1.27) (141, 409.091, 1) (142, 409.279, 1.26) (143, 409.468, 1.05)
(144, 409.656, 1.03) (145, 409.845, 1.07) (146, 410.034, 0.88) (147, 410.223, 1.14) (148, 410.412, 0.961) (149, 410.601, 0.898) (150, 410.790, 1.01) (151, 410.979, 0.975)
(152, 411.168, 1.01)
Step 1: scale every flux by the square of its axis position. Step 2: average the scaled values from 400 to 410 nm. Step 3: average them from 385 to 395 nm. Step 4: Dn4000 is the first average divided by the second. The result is 1.33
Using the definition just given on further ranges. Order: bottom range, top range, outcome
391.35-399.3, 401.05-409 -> 1.29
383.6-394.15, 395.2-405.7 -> 1.28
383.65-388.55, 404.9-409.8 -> 1.38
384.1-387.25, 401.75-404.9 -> 1.35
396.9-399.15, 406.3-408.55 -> 1.23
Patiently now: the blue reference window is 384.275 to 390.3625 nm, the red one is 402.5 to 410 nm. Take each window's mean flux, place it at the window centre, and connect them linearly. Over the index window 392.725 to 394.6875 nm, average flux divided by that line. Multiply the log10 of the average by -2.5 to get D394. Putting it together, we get 0.24 mag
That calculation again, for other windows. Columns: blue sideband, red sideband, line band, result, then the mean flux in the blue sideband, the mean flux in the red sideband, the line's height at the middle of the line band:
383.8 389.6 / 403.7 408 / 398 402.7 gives -0.107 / 0.894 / 1.16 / 1.08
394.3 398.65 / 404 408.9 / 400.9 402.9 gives -0.161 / 0.981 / 1.16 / 1.08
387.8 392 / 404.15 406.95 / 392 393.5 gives 0.141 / 0.955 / 1.18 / 0.996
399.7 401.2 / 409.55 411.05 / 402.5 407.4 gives -0.066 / 1.21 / 0.996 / 1.11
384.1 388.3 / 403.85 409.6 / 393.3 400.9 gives 0.077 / 0.981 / 1.16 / 1.08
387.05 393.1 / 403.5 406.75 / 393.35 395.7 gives 0.063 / 0.975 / 1.17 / 1.03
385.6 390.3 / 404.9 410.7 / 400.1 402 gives -0.175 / 0.908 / 1.13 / 1.06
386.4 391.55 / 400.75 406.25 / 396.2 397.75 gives 0.453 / 0.955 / 1.21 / 1.1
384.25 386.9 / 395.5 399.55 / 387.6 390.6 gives 0.126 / 0.954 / 0.966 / 0.958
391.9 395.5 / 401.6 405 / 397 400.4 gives 0.014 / 0.942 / 1.2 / 1.08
